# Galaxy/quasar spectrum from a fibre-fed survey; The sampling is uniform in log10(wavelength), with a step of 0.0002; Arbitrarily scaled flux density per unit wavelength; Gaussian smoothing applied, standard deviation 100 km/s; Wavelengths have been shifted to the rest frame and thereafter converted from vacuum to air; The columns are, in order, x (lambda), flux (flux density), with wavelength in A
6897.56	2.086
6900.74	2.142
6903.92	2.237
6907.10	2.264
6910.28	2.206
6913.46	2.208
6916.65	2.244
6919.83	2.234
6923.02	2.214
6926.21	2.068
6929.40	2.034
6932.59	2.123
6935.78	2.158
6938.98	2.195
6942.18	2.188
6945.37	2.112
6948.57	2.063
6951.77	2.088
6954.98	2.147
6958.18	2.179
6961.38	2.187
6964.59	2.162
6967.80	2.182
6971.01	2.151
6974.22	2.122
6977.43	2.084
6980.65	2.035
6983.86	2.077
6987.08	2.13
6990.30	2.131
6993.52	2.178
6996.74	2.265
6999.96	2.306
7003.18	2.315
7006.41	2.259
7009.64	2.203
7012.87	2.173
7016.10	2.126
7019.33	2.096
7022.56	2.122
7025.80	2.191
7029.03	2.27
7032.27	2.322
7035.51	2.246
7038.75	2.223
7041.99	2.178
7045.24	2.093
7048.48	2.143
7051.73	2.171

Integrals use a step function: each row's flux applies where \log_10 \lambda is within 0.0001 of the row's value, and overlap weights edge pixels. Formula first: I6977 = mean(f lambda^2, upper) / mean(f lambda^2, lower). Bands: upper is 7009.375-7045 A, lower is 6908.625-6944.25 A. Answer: 1.0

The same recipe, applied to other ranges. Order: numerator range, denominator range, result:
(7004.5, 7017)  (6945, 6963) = 1.05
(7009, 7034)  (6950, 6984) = 1.04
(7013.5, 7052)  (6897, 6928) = 1.03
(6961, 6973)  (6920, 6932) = 1.03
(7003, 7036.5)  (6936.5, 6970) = 1.05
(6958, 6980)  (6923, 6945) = 1.02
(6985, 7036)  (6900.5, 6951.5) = 1.04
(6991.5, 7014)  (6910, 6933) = 1.06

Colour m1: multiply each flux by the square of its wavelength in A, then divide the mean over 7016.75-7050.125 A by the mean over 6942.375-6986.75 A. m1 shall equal 1.05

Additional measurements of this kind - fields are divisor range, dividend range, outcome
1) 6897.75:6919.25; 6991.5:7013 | 1.04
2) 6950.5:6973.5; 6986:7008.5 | 1.04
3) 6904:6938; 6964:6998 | 1.00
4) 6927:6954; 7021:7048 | 1.07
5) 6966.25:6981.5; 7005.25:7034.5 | 1.05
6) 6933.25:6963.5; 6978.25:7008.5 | 1.03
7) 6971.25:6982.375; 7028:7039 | 1.10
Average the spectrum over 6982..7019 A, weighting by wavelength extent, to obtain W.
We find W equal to 2.19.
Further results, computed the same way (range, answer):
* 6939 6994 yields 2.13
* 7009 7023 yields 2.14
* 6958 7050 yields 2.18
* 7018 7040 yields 2.21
